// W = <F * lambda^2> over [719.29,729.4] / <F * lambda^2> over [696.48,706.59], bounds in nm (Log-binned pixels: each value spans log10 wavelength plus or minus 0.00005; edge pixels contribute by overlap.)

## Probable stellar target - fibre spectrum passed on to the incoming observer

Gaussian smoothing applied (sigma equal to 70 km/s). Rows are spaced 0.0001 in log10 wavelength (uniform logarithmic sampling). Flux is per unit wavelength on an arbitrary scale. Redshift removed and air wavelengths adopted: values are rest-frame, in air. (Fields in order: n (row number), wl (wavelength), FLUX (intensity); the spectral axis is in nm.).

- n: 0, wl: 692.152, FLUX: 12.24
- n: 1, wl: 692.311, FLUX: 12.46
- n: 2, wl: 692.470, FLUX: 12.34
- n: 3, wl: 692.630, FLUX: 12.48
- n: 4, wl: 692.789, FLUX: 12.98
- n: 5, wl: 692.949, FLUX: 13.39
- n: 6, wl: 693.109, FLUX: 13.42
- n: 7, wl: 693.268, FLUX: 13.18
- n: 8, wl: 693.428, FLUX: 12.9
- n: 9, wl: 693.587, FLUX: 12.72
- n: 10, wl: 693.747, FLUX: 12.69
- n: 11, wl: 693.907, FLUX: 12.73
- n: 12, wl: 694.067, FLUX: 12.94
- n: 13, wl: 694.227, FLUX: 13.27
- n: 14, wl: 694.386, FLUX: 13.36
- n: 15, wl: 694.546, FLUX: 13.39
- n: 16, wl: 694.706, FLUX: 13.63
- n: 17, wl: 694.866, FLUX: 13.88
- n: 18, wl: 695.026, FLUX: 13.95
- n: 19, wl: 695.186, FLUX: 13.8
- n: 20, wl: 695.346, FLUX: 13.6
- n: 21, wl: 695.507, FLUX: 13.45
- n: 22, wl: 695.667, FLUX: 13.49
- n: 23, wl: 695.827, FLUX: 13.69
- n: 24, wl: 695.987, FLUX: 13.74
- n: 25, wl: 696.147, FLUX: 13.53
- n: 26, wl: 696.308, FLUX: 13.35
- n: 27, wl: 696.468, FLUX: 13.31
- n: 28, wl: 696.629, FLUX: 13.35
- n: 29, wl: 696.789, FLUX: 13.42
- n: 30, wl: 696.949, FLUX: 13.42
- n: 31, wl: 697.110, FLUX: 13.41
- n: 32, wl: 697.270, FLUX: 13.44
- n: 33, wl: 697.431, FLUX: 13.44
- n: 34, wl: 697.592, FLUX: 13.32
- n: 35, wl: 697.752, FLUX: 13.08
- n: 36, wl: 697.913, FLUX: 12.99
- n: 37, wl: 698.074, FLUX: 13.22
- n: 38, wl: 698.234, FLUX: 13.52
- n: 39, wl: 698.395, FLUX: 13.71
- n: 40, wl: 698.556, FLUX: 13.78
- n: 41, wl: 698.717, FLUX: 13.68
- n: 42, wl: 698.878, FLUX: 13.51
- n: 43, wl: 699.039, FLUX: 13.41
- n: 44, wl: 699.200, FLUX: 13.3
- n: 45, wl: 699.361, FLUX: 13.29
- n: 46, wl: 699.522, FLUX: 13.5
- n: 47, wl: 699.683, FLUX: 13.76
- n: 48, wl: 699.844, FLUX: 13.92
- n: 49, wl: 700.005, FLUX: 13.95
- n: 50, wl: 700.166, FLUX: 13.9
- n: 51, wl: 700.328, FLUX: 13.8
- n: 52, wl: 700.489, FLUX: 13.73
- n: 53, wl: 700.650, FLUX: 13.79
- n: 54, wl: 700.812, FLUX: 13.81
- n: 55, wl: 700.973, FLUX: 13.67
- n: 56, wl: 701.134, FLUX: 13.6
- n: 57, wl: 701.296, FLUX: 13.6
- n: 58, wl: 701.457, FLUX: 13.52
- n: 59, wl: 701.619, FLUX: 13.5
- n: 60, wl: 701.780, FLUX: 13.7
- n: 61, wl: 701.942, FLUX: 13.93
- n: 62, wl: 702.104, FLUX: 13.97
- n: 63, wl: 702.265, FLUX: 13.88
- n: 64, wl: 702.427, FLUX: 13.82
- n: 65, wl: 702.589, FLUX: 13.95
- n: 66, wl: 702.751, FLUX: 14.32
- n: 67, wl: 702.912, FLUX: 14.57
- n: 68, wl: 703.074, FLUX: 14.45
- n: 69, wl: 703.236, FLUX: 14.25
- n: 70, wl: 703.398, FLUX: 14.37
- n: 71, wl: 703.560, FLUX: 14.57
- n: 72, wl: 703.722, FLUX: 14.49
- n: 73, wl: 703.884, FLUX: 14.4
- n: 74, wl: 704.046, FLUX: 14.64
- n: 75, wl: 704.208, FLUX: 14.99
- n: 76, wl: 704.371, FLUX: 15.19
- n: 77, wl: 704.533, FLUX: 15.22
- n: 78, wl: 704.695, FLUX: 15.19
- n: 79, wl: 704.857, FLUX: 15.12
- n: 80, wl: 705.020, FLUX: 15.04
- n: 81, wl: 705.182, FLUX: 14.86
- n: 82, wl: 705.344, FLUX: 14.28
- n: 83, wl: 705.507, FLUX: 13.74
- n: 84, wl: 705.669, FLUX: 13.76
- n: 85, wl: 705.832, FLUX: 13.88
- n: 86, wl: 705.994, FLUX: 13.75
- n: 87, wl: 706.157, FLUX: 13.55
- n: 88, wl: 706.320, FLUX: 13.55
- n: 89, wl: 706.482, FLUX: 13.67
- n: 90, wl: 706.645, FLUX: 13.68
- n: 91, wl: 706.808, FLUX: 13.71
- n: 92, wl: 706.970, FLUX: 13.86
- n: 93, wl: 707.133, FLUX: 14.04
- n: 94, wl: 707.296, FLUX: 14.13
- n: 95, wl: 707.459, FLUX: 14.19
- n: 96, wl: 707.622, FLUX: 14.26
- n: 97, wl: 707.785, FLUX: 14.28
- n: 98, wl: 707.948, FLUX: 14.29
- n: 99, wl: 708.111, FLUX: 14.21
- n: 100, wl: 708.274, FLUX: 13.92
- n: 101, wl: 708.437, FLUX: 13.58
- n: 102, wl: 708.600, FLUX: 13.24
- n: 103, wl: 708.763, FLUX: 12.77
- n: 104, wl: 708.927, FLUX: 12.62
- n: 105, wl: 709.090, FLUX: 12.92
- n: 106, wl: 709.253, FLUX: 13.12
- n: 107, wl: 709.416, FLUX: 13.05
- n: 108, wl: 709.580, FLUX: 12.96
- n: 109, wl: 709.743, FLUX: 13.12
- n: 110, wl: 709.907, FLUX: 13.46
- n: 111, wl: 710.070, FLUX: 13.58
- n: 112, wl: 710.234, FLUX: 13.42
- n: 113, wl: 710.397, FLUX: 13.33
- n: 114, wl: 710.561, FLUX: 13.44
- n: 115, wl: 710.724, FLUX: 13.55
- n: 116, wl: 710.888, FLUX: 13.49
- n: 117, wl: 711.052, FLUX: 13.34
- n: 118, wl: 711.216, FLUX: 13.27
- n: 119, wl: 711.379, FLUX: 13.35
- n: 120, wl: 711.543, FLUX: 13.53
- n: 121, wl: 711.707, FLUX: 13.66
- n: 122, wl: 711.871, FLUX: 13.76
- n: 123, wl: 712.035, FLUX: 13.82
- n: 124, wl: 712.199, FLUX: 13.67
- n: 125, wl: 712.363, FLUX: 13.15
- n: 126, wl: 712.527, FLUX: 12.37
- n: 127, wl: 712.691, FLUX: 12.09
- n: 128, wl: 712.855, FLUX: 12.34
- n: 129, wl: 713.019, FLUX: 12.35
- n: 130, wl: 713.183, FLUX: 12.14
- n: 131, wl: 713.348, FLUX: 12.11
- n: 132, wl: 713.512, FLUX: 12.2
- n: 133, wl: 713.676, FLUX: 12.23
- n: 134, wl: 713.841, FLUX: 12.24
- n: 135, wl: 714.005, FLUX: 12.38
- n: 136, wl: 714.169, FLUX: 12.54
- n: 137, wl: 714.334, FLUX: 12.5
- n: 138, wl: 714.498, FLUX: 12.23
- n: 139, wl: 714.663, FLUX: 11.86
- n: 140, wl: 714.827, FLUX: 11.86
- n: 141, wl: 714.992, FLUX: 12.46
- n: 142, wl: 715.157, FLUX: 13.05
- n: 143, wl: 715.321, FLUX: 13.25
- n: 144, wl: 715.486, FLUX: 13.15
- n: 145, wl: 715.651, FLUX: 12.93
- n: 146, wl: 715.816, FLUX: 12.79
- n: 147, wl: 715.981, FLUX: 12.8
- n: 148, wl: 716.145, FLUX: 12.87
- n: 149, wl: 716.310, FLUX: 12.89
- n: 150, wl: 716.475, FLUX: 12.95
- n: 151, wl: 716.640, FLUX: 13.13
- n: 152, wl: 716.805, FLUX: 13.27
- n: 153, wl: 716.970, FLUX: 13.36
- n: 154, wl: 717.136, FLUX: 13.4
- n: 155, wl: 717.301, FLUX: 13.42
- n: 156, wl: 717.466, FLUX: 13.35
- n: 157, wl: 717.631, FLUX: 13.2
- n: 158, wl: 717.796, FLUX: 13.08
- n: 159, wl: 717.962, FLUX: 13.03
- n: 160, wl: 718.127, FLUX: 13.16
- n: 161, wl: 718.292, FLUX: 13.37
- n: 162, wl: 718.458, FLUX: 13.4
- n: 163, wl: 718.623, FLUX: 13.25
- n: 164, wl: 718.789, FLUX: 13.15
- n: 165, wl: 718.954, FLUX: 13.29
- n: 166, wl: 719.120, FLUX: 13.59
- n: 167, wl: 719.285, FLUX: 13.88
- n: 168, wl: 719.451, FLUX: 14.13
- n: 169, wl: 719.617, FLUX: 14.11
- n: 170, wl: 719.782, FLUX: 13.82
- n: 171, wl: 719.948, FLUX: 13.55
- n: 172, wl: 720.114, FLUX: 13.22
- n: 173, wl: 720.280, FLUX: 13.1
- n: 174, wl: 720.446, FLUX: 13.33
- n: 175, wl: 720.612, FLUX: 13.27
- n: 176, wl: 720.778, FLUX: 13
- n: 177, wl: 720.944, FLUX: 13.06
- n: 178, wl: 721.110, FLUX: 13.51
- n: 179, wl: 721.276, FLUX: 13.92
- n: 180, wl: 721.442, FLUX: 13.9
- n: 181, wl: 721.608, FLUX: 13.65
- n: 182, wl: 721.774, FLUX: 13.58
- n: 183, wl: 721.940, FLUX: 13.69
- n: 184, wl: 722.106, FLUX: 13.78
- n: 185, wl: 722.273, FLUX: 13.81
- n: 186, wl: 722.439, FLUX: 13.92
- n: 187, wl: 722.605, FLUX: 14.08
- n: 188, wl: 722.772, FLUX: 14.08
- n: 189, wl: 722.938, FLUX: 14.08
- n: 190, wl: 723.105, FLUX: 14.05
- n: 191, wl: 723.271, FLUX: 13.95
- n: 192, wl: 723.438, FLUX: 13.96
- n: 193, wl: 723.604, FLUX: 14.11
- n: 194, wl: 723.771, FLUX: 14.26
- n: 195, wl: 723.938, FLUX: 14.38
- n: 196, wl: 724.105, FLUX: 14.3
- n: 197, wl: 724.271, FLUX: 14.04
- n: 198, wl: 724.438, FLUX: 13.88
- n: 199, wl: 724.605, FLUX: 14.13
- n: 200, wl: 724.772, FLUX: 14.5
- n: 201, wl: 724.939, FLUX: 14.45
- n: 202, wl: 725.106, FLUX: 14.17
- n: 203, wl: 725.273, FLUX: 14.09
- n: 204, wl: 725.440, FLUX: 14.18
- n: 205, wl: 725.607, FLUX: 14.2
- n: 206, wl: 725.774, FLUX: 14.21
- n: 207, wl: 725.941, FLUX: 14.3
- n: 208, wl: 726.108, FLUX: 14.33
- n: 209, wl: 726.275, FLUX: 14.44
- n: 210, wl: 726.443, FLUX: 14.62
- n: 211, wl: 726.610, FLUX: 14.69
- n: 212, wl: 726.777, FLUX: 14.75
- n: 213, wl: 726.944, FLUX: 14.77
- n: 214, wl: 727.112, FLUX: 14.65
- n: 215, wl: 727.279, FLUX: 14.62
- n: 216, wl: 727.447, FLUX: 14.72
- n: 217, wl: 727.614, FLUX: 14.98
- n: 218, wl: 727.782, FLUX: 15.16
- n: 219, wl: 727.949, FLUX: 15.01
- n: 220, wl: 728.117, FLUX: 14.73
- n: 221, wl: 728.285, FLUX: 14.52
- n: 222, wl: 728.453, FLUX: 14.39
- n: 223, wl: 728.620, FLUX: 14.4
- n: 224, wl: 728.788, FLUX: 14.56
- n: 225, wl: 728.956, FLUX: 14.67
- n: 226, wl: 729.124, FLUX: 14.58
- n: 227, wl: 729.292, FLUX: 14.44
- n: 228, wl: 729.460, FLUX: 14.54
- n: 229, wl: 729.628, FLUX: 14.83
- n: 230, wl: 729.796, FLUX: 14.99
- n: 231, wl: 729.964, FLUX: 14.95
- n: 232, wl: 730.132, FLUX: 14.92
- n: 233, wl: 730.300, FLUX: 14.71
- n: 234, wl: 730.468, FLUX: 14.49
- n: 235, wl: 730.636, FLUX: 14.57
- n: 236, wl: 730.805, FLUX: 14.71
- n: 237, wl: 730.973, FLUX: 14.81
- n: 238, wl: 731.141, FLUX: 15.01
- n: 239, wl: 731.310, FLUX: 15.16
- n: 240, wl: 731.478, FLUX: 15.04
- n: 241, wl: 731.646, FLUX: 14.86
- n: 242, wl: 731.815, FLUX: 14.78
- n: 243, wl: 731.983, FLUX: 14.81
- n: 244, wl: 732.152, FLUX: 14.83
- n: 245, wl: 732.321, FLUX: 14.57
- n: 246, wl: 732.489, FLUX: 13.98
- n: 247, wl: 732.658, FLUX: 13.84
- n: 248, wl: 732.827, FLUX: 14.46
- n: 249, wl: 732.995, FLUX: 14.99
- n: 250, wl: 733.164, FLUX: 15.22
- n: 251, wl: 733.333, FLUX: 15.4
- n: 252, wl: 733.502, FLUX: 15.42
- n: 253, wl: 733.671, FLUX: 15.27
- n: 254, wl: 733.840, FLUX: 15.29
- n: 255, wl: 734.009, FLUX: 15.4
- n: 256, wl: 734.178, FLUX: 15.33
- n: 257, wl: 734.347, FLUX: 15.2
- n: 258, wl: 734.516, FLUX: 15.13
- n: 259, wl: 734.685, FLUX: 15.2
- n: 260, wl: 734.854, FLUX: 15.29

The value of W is 1.08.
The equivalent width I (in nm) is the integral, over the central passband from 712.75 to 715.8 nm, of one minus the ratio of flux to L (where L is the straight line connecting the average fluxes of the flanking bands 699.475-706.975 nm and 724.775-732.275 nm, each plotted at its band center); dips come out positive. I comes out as 0.404 nm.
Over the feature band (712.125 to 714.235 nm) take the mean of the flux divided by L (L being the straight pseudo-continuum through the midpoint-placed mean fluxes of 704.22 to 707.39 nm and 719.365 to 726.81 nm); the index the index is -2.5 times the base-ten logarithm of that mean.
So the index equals 0.137 mag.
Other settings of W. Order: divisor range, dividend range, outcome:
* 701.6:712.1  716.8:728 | 1.05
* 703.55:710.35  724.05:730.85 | 1.10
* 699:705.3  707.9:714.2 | 0.95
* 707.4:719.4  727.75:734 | 1.18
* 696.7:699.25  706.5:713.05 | 1.04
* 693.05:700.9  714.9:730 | 1.11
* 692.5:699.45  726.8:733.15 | 1.21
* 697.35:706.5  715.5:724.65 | 1.02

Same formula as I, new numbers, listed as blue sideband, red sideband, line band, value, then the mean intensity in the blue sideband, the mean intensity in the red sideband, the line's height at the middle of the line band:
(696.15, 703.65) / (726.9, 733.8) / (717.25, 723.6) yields 0.369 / 13.7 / 14.8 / 14.4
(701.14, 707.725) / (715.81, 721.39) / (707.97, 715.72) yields 0.427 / 14.2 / 13.3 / 13.7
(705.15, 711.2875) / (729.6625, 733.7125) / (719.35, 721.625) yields 0.113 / 13.6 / 14.8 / 14.2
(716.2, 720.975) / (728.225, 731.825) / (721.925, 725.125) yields -0.035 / 13.3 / 14.7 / 13.9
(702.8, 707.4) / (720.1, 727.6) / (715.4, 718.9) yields 0.249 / 14.3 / 14.1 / 14.2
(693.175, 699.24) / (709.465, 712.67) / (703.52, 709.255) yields -0.309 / 13.4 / 13.4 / 13.4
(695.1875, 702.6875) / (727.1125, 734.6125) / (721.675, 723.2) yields 0.063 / 13.6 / 14.8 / 14.5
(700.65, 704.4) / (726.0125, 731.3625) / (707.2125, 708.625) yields 0.019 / 14.1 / 14.7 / 14.2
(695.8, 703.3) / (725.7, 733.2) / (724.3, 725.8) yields 0.034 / 13.7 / 14.7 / 14.5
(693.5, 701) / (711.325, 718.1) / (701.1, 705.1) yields -0.324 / 13.5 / 12.8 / 13.3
